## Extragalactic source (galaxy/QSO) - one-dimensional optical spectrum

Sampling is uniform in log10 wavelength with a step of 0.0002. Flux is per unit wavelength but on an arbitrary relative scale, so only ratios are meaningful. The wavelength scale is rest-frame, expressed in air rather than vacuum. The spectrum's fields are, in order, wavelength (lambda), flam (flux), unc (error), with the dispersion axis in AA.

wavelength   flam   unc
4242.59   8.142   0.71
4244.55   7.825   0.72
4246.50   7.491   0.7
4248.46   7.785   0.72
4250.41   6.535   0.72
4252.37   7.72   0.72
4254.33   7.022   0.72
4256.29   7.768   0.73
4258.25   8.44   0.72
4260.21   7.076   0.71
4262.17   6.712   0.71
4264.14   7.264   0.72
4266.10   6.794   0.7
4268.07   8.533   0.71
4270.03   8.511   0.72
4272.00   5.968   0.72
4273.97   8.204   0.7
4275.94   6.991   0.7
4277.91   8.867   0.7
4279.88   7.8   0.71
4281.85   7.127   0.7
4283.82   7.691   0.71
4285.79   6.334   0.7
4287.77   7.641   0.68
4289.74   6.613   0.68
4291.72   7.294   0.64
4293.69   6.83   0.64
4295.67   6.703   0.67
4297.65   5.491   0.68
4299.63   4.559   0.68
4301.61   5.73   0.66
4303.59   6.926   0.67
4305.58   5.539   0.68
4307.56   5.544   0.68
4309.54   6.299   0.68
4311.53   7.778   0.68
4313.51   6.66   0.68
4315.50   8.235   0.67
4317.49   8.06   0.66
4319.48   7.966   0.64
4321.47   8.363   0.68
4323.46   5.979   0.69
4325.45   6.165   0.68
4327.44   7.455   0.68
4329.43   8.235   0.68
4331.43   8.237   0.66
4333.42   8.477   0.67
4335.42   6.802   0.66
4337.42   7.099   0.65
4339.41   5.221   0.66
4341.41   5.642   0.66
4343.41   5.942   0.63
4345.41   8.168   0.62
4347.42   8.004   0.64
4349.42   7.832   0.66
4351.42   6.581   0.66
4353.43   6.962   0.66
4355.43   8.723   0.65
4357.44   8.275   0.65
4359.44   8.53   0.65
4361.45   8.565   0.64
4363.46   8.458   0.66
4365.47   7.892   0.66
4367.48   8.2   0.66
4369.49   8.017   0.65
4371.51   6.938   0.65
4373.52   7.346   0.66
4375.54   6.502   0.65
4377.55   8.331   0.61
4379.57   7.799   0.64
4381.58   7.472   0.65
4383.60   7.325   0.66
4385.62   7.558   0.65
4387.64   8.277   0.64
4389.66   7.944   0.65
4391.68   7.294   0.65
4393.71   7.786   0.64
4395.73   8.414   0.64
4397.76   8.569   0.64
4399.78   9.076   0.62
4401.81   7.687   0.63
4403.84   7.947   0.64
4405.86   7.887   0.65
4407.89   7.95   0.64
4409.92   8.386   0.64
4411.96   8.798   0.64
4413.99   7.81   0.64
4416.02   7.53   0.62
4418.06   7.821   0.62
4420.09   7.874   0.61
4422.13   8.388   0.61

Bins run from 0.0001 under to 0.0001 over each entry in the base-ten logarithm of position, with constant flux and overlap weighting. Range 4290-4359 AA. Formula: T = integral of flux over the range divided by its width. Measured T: 7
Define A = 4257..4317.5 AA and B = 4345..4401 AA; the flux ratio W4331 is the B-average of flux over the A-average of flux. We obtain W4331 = 1.1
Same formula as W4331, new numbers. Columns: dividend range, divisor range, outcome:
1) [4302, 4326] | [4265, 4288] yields 0.92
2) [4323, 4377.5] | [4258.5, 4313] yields 1.07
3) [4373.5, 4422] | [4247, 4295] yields 1.07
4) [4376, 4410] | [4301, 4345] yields 1.14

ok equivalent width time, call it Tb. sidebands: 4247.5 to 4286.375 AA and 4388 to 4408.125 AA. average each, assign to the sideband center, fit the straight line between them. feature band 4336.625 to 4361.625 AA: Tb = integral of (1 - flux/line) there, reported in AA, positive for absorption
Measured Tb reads 1.7 AA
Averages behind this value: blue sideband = 7.47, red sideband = 8.07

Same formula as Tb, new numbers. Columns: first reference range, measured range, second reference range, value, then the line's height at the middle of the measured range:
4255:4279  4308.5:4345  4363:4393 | 2.3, 7.63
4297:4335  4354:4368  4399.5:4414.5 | -1.5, 7.55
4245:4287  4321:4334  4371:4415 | 0.3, 7.67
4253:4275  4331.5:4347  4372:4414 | 1.7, 7.73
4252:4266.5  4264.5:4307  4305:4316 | 0.3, 6.99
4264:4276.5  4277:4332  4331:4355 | 2.3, 7.31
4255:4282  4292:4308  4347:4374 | 3.5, 7.69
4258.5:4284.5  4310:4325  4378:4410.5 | 0.4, 7.69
